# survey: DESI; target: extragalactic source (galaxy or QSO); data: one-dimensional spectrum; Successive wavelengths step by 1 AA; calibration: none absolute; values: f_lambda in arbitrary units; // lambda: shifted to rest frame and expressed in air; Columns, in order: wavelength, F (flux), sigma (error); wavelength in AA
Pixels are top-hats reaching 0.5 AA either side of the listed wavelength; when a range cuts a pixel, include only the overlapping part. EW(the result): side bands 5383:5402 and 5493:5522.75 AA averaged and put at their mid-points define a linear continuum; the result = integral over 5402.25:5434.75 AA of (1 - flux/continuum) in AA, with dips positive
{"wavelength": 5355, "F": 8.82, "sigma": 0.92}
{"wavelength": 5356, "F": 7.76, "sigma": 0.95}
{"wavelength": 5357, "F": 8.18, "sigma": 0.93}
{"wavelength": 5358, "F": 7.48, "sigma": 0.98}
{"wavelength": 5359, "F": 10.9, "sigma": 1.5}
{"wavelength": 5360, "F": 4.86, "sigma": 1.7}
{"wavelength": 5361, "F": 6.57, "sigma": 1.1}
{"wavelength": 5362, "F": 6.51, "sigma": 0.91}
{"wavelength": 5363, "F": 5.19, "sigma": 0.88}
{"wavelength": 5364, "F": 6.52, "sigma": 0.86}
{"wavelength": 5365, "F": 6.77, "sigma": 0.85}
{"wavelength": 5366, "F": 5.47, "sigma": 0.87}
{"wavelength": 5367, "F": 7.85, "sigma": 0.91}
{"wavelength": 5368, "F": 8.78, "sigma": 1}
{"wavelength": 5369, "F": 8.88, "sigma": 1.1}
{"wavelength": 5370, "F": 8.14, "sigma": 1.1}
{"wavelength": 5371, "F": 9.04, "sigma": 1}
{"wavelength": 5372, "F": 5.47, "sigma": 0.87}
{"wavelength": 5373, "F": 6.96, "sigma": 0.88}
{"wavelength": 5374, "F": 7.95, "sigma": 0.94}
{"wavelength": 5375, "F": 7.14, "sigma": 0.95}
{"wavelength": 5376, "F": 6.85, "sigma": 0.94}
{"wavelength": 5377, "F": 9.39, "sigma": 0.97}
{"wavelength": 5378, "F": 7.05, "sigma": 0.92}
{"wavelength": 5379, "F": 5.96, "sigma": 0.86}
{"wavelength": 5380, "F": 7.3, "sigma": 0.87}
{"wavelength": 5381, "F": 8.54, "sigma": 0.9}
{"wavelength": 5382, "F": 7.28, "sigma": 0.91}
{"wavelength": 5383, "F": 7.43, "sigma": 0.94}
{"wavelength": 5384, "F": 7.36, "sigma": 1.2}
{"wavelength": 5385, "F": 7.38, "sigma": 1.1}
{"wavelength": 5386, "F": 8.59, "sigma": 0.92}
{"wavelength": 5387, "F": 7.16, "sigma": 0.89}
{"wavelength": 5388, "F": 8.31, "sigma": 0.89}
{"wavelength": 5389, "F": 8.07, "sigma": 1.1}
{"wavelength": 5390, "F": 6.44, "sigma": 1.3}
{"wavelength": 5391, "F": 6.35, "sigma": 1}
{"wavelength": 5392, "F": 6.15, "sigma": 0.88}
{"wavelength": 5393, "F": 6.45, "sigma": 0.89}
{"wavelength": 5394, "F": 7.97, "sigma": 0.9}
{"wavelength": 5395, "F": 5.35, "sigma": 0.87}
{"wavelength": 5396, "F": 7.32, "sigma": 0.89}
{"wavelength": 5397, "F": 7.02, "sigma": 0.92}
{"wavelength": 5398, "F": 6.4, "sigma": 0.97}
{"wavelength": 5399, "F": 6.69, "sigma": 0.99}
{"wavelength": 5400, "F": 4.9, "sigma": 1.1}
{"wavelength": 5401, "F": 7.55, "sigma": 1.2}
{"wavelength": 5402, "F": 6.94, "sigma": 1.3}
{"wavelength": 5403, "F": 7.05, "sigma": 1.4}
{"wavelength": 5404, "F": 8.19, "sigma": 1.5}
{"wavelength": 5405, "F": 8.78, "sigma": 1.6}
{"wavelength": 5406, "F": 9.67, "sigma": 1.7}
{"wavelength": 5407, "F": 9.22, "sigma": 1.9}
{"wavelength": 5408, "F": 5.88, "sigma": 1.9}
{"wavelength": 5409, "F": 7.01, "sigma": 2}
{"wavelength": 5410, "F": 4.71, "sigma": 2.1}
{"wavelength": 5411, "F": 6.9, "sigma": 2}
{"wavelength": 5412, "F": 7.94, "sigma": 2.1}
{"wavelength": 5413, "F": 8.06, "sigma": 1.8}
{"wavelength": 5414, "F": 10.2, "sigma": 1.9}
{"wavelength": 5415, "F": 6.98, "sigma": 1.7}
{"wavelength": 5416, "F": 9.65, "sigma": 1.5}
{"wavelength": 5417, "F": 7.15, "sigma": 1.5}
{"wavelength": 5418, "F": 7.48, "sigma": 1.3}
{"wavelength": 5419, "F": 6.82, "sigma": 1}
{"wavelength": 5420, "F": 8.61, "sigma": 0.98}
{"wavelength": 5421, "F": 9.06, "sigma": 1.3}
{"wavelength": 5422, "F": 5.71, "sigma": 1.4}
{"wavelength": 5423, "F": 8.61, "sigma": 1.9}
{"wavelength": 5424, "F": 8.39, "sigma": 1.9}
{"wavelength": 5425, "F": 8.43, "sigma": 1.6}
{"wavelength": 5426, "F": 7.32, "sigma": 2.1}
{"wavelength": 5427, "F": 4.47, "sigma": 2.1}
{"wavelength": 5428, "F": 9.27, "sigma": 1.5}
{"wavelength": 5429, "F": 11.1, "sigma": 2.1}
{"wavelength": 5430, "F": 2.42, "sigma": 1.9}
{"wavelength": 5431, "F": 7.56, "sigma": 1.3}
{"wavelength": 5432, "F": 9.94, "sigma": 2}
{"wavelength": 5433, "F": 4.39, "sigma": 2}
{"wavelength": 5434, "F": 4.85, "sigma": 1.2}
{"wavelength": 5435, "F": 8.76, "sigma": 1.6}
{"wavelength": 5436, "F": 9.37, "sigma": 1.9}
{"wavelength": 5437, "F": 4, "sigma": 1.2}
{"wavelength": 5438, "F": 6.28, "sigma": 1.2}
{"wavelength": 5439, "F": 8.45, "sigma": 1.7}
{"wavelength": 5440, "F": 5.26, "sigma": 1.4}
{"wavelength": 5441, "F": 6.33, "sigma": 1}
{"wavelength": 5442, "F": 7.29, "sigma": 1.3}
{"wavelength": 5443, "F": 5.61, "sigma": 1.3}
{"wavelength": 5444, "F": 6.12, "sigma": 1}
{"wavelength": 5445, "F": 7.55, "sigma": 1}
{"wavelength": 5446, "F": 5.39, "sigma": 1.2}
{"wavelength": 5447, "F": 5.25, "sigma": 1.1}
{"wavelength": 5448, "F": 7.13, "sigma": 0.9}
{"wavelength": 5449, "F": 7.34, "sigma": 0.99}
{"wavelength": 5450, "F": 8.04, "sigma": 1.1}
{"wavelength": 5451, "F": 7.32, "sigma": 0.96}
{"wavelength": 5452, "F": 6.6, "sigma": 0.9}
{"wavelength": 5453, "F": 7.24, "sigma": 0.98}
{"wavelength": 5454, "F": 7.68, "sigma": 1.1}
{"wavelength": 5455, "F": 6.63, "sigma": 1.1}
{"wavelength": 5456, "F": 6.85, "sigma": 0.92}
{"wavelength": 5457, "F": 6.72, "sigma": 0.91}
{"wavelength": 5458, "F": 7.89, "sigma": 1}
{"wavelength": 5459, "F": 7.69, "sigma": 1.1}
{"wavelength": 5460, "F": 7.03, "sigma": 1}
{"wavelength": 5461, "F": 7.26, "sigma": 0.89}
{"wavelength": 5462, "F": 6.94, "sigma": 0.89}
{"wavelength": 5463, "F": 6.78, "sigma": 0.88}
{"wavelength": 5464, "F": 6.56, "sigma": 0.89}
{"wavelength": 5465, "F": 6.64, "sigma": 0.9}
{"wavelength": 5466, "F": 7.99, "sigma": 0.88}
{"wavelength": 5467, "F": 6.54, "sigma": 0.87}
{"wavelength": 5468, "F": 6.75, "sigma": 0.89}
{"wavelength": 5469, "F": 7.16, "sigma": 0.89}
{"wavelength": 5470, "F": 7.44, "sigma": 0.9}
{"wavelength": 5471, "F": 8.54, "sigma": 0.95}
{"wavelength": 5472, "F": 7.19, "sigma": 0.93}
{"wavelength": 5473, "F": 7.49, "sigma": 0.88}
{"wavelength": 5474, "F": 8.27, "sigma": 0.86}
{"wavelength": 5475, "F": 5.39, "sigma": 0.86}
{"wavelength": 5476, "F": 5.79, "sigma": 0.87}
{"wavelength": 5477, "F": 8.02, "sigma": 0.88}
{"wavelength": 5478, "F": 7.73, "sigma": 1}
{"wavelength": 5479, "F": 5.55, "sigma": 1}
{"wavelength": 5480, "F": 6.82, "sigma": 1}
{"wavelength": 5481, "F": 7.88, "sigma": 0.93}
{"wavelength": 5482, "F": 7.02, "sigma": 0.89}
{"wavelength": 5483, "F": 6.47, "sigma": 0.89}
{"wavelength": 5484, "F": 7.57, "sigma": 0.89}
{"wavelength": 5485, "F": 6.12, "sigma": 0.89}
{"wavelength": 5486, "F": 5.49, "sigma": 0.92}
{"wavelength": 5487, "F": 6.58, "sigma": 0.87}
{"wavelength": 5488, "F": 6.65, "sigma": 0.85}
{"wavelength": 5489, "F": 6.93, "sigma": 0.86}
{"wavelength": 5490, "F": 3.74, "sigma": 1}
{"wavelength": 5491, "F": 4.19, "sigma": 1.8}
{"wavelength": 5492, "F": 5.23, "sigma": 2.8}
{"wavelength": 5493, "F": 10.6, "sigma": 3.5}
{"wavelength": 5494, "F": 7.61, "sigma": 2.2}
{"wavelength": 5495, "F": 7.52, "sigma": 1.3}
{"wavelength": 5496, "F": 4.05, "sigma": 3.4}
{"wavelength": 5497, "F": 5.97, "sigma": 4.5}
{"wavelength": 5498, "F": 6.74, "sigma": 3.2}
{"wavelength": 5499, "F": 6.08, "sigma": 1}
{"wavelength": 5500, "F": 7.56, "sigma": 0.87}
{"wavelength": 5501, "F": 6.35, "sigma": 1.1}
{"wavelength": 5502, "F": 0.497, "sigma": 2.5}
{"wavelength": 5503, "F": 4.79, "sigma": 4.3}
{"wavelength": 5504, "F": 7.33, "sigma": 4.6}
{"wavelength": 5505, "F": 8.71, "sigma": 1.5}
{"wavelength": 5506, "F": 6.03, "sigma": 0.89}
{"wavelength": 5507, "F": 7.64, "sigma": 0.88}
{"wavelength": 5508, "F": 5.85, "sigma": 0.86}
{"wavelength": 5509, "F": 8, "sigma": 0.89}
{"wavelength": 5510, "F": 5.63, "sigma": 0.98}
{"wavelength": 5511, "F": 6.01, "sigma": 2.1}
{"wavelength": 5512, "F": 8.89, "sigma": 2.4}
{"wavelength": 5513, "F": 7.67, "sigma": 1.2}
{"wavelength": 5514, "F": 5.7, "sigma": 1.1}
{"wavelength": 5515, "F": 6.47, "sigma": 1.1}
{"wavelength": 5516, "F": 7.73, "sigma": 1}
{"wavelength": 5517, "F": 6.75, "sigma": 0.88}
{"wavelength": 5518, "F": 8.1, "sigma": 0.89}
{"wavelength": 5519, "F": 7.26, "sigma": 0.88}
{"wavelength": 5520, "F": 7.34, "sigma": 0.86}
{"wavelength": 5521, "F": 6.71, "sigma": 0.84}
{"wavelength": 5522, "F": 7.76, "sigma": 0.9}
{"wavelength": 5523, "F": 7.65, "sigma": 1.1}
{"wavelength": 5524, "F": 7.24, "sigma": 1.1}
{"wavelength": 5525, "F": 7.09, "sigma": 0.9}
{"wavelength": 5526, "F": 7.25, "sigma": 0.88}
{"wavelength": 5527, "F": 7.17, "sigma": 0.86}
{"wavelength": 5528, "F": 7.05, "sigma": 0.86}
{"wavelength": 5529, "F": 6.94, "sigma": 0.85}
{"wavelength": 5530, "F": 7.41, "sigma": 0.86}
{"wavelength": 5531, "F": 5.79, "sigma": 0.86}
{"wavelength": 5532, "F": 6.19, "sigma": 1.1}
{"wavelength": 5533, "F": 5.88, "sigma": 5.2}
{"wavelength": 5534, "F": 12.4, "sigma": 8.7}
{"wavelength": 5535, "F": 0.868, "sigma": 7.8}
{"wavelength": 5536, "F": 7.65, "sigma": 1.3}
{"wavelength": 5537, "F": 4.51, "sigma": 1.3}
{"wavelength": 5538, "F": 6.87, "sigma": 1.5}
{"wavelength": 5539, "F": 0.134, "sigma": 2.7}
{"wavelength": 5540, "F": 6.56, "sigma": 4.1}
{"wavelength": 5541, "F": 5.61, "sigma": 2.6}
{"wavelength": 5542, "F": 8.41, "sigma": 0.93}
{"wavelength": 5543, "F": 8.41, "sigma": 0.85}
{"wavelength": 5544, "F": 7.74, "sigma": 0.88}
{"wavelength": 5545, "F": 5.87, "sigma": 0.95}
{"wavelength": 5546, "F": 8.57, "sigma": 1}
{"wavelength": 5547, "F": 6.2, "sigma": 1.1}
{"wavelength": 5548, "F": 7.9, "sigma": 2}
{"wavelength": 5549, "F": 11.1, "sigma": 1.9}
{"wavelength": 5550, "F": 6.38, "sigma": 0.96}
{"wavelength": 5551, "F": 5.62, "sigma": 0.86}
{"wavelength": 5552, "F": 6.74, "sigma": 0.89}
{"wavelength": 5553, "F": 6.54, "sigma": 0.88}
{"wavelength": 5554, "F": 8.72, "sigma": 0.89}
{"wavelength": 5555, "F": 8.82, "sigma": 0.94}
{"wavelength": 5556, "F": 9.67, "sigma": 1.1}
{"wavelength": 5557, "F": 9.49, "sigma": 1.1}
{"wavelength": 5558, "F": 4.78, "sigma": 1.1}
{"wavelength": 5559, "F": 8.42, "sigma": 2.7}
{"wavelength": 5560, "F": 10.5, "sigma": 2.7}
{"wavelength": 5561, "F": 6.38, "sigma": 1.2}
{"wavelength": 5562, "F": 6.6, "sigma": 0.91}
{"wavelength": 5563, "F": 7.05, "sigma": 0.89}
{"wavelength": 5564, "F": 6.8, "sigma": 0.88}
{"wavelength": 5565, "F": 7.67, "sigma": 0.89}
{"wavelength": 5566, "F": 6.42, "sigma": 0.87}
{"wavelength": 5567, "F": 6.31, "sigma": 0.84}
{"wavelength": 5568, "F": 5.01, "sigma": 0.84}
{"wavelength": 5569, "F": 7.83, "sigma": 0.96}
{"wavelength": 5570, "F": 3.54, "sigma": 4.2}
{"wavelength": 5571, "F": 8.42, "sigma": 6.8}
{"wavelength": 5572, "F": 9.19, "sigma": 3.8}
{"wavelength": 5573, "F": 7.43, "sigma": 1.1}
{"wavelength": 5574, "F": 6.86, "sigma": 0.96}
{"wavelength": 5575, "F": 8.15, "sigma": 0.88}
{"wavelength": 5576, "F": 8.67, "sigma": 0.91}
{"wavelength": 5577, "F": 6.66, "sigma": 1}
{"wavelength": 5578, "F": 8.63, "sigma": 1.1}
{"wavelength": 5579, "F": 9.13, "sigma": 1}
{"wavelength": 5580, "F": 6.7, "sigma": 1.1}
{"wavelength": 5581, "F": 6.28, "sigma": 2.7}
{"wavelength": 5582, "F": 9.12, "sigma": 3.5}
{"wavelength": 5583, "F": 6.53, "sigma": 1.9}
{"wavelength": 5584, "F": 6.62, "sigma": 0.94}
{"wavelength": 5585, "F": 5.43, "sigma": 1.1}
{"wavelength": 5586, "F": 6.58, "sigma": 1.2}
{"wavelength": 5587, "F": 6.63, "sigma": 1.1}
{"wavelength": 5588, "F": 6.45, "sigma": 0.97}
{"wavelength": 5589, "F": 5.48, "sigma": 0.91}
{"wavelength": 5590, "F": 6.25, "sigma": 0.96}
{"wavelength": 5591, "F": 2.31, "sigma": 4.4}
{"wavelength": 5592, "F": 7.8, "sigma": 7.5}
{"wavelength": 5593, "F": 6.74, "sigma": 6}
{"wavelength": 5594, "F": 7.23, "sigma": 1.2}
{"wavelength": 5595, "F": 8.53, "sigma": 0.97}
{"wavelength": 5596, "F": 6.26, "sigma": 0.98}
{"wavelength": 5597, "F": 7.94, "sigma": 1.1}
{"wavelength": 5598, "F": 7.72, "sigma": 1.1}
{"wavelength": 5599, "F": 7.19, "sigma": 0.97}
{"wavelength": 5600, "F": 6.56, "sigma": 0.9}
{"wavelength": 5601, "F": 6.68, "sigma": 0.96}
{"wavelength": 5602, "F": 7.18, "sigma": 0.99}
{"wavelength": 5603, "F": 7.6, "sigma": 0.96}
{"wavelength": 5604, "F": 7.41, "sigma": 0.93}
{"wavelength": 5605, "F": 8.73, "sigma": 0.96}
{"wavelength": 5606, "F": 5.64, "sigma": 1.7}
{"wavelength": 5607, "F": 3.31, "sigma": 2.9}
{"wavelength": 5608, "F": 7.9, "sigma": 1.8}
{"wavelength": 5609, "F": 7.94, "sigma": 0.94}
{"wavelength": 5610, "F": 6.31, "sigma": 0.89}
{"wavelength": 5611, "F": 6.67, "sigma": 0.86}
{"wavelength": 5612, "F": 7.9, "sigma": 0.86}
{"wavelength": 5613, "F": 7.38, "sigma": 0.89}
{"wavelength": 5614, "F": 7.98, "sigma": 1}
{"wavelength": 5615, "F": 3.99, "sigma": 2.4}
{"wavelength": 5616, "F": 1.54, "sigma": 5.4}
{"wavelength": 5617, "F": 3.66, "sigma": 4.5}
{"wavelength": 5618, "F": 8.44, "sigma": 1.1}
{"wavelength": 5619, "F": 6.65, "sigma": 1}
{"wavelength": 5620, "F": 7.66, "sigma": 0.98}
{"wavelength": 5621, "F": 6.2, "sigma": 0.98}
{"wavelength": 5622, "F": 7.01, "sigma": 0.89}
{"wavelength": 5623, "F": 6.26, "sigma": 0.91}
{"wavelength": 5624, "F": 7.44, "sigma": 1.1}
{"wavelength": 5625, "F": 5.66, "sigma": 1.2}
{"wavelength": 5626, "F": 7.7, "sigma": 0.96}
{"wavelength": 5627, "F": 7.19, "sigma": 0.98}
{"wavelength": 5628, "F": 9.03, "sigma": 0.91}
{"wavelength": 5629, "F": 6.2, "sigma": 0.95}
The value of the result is -2.99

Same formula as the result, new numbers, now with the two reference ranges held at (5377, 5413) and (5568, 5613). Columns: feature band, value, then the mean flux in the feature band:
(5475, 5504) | 3.4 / 6.27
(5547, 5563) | -1.7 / 7.77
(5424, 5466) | 1.2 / 6.95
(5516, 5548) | 1.2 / 6.79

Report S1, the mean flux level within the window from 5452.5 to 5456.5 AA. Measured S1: 7.1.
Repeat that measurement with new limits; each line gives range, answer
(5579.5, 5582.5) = 7.37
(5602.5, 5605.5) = 7.91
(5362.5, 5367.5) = 6.36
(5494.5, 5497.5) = 5.85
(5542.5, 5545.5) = 7.34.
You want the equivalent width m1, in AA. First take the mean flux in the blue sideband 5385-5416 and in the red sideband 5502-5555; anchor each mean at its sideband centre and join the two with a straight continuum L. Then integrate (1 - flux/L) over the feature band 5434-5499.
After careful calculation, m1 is 2.5 AA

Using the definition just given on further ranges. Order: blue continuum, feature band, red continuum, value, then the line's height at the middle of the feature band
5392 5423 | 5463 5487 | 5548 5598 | 1.2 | 7.31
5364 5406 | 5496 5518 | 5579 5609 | 1.6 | 7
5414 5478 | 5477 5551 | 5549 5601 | 4.8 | 7.15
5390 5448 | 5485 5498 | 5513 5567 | 1.6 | 7.09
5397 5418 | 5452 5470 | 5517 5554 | 0.4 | 7.23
